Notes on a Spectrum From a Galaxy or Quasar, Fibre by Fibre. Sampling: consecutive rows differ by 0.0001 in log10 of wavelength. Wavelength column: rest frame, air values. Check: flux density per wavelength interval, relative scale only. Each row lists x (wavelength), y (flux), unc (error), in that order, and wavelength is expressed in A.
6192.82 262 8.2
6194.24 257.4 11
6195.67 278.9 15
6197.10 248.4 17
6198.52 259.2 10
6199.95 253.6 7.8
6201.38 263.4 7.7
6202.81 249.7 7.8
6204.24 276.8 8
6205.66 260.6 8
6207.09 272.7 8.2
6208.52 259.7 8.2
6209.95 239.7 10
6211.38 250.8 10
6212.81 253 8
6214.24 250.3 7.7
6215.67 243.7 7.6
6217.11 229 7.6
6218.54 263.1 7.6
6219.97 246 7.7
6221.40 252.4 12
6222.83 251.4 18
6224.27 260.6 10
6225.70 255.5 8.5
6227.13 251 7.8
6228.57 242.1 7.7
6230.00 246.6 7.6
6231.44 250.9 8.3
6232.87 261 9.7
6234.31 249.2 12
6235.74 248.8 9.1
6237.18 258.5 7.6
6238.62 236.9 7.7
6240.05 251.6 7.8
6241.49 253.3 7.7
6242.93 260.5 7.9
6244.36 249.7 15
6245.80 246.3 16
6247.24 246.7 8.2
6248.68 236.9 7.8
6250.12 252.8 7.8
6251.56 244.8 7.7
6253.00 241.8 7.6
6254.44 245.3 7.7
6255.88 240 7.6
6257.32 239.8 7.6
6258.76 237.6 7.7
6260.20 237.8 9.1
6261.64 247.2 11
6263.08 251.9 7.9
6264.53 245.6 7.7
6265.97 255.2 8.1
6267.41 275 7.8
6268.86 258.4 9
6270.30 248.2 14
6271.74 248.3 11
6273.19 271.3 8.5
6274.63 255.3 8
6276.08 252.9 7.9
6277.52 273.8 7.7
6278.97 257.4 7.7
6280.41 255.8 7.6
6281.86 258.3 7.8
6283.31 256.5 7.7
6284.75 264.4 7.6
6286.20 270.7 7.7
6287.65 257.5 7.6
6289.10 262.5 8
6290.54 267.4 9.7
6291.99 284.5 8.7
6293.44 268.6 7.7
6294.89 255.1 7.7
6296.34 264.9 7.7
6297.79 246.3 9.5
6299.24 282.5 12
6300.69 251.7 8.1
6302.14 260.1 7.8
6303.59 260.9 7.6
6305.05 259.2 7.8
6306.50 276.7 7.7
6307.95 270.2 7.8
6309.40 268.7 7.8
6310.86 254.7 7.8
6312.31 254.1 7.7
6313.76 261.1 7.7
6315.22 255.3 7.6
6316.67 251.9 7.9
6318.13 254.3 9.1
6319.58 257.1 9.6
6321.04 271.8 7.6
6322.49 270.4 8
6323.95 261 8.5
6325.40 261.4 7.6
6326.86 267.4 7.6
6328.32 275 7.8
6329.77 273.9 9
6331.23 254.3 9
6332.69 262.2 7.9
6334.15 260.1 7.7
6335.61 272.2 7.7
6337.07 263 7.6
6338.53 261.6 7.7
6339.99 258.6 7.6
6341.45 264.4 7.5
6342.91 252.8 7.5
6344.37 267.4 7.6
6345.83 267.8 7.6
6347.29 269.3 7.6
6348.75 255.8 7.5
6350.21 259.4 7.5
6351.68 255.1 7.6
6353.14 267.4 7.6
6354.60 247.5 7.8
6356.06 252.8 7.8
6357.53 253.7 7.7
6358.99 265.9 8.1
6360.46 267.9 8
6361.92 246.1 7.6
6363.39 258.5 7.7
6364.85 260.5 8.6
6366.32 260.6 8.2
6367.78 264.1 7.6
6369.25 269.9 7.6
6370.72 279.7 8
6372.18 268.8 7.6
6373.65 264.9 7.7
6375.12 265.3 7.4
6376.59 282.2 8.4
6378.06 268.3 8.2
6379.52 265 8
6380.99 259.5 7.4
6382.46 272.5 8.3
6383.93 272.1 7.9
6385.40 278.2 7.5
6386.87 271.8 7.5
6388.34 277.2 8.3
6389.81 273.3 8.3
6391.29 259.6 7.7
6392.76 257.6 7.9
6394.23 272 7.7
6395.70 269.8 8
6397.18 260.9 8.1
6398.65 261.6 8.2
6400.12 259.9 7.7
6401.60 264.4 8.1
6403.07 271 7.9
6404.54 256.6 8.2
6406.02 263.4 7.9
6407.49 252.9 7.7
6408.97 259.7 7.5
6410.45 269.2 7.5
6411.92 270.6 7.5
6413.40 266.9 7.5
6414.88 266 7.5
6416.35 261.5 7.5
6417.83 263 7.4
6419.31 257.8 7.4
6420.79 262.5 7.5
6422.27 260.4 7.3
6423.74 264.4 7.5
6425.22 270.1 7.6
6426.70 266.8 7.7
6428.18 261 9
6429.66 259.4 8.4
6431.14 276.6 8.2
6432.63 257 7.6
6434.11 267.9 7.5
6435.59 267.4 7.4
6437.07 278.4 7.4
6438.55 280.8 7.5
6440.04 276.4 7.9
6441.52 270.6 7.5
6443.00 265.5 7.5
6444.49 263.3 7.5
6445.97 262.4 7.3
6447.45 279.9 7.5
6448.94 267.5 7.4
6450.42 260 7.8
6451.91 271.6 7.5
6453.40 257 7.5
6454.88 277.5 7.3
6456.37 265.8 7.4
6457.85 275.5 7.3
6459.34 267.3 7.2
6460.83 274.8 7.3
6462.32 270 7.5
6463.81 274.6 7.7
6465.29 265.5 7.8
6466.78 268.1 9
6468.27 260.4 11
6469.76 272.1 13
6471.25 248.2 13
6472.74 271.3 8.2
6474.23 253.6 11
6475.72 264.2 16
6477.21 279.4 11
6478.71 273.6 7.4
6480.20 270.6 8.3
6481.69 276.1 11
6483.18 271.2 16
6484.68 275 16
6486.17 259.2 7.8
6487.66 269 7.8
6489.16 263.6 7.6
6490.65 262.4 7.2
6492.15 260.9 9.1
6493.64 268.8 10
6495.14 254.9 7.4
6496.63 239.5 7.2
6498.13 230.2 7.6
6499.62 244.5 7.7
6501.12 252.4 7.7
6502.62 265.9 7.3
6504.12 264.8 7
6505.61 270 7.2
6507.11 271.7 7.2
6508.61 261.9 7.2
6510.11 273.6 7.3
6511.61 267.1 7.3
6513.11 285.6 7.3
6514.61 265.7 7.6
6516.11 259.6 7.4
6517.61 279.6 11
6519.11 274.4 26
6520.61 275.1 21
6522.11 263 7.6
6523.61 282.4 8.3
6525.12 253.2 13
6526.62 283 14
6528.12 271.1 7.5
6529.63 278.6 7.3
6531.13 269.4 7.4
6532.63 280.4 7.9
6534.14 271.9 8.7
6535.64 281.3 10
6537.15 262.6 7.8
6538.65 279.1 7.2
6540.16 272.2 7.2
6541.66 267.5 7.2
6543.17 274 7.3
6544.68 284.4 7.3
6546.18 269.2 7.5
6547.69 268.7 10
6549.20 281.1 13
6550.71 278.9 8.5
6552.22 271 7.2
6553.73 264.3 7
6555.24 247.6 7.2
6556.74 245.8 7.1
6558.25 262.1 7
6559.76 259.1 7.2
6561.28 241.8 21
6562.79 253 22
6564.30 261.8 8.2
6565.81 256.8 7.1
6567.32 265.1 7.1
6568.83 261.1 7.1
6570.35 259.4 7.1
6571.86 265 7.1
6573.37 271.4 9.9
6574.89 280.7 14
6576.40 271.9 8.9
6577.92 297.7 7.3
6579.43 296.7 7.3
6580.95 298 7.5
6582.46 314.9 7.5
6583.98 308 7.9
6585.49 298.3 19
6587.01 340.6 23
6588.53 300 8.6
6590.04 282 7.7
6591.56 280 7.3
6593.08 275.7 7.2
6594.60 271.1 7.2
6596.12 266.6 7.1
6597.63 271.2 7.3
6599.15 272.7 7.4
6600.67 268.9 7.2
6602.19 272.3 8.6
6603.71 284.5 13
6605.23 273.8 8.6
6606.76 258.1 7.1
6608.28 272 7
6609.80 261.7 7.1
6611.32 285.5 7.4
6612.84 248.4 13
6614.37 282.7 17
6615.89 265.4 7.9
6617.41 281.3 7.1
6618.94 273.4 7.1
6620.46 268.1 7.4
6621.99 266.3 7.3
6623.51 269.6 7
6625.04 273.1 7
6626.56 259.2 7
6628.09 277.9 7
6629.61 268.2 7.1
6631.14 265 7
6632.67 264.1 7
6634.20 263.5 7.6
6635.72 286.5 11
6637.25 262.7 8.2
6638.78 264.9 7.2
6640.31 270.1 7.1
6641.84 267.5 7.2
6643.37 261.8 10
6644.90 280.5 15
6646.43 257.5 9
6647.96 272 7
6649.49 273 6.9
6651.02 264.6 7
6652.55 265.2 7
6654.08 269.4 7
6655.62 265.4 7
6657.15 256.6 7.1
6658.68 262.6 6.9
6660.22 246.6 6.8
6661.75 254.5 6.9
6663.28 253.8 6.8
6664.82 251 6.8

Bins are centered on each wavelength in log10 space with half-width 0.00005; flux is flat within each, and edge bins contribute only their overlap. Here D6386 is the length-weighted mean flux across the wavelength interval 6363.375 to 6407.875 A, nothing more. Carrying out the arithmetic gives 267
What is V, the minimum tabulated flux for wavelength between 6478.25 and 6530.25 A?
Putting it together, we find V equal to 230.2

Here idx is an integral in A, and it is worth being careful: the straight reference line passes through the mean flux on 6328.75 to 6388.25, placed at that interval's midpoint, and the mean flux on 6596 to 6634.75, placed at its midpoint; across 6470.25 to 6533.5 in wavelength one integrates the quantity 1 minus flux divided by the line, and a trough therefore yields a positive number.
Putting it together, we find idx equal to 0.2 A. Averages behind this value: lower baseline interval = 264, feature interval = 266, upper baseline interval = 270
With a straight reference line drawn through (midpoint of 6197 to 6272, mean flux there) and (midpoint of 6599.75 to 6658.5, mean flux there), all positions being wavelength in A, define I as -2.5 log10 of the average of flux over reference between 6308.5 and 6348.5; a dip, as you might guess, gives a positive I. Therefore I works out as -0.031 mag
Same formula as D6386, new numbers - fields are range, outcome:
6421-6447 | 268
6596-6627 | 270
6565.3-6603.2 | 282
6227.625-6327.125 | 256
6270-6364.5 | 262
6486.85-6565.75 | 266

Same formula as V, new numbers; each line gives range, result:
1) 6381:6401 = 257.6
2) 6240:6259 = 236.9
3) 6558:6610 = 241.8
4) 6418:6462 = 257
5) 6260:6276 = 237.8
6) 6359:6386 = 246.1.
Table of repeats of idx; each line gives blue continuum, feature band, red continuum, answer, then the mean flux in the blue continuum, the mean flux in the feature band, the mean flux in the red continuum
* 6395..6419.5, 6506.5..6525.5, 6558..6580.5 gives -0.3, 263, 270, 267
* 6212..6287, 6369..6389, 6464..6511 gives -1.0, 252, 271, 263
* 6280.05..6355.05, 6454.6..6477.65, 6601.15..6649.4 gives -0.1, 263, 268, 270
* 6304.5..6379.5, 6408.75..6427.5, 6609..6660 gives 0.0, 263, 265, 268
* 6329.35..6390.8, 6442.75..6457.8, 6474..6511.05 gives -0.2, 264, 268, 263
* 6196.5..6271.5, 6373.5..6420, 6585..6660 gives -1.1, 251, 266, 272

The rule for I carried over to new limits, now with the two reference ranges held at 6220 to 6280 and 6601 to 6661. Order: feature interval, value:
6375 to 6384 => -0.05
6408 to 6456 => -0.03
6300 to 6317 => -0.03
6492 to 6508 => 0.02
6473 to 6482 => -0.03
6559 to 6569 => 0.04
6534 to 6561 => -0.02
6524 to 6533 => -0.04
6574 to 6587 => -0.12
